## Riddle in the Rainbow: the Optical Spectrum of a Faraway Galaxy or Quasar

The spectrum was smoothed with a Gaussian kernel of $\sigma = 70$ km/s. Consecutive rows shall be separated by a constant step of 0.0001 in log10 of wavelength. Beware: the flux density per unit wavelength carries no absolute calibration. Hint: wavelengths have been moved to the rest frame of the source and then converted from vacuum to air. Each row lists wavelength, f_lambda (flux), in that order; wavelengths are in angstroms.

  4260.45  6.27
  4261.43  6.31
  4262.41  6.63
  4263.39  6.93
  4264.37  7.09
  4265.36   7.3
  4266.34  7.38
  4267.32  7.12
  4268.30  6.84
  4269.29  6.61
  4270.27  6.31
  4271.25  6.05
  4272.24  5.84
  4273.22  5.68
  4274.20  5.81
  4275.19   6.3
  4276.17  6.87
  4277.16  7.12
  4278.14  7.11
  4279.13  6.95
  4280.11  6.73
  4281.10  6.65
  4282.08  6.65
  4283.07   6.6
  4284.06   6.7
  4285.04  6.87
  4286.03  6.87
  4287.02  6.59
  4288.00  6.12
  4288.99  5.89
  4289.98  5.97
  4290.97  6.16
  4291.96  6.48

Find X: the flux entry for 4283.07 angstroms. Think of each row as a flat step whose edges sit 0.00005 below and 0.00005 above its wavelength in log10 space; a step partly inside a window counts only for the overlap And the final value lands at 6.6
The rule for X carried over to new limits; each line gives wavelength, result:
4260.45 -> 6.27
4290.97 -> 6.16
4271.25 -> 6.05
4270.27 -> 6.31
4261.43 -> 6.31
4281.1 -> 6.65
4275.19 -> 6.3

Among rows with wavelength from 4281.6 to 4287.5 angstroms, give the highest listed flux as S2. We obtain 6.87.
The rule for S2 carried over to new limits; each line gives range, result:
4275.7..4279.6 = 7.12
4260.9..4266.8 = 7.38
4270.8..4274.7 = 6.05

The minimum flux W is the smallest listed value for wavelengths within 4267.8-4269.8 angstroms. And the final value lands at 6.61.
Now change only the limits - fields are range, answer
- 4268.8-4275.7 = 5.68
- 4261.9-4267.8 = 6.63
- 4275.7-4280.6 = 6.73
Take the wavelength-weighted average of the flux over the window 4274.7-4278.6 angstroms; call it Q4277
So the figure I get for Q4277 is 6.86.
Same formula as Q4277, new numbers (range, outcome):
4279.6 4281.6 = 6.72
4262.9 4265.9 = 7.1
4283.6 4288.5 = 6.64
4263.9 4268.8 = 7.13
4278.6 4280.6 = 6.85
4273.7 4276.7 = 6.33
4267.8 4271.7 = 6.46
